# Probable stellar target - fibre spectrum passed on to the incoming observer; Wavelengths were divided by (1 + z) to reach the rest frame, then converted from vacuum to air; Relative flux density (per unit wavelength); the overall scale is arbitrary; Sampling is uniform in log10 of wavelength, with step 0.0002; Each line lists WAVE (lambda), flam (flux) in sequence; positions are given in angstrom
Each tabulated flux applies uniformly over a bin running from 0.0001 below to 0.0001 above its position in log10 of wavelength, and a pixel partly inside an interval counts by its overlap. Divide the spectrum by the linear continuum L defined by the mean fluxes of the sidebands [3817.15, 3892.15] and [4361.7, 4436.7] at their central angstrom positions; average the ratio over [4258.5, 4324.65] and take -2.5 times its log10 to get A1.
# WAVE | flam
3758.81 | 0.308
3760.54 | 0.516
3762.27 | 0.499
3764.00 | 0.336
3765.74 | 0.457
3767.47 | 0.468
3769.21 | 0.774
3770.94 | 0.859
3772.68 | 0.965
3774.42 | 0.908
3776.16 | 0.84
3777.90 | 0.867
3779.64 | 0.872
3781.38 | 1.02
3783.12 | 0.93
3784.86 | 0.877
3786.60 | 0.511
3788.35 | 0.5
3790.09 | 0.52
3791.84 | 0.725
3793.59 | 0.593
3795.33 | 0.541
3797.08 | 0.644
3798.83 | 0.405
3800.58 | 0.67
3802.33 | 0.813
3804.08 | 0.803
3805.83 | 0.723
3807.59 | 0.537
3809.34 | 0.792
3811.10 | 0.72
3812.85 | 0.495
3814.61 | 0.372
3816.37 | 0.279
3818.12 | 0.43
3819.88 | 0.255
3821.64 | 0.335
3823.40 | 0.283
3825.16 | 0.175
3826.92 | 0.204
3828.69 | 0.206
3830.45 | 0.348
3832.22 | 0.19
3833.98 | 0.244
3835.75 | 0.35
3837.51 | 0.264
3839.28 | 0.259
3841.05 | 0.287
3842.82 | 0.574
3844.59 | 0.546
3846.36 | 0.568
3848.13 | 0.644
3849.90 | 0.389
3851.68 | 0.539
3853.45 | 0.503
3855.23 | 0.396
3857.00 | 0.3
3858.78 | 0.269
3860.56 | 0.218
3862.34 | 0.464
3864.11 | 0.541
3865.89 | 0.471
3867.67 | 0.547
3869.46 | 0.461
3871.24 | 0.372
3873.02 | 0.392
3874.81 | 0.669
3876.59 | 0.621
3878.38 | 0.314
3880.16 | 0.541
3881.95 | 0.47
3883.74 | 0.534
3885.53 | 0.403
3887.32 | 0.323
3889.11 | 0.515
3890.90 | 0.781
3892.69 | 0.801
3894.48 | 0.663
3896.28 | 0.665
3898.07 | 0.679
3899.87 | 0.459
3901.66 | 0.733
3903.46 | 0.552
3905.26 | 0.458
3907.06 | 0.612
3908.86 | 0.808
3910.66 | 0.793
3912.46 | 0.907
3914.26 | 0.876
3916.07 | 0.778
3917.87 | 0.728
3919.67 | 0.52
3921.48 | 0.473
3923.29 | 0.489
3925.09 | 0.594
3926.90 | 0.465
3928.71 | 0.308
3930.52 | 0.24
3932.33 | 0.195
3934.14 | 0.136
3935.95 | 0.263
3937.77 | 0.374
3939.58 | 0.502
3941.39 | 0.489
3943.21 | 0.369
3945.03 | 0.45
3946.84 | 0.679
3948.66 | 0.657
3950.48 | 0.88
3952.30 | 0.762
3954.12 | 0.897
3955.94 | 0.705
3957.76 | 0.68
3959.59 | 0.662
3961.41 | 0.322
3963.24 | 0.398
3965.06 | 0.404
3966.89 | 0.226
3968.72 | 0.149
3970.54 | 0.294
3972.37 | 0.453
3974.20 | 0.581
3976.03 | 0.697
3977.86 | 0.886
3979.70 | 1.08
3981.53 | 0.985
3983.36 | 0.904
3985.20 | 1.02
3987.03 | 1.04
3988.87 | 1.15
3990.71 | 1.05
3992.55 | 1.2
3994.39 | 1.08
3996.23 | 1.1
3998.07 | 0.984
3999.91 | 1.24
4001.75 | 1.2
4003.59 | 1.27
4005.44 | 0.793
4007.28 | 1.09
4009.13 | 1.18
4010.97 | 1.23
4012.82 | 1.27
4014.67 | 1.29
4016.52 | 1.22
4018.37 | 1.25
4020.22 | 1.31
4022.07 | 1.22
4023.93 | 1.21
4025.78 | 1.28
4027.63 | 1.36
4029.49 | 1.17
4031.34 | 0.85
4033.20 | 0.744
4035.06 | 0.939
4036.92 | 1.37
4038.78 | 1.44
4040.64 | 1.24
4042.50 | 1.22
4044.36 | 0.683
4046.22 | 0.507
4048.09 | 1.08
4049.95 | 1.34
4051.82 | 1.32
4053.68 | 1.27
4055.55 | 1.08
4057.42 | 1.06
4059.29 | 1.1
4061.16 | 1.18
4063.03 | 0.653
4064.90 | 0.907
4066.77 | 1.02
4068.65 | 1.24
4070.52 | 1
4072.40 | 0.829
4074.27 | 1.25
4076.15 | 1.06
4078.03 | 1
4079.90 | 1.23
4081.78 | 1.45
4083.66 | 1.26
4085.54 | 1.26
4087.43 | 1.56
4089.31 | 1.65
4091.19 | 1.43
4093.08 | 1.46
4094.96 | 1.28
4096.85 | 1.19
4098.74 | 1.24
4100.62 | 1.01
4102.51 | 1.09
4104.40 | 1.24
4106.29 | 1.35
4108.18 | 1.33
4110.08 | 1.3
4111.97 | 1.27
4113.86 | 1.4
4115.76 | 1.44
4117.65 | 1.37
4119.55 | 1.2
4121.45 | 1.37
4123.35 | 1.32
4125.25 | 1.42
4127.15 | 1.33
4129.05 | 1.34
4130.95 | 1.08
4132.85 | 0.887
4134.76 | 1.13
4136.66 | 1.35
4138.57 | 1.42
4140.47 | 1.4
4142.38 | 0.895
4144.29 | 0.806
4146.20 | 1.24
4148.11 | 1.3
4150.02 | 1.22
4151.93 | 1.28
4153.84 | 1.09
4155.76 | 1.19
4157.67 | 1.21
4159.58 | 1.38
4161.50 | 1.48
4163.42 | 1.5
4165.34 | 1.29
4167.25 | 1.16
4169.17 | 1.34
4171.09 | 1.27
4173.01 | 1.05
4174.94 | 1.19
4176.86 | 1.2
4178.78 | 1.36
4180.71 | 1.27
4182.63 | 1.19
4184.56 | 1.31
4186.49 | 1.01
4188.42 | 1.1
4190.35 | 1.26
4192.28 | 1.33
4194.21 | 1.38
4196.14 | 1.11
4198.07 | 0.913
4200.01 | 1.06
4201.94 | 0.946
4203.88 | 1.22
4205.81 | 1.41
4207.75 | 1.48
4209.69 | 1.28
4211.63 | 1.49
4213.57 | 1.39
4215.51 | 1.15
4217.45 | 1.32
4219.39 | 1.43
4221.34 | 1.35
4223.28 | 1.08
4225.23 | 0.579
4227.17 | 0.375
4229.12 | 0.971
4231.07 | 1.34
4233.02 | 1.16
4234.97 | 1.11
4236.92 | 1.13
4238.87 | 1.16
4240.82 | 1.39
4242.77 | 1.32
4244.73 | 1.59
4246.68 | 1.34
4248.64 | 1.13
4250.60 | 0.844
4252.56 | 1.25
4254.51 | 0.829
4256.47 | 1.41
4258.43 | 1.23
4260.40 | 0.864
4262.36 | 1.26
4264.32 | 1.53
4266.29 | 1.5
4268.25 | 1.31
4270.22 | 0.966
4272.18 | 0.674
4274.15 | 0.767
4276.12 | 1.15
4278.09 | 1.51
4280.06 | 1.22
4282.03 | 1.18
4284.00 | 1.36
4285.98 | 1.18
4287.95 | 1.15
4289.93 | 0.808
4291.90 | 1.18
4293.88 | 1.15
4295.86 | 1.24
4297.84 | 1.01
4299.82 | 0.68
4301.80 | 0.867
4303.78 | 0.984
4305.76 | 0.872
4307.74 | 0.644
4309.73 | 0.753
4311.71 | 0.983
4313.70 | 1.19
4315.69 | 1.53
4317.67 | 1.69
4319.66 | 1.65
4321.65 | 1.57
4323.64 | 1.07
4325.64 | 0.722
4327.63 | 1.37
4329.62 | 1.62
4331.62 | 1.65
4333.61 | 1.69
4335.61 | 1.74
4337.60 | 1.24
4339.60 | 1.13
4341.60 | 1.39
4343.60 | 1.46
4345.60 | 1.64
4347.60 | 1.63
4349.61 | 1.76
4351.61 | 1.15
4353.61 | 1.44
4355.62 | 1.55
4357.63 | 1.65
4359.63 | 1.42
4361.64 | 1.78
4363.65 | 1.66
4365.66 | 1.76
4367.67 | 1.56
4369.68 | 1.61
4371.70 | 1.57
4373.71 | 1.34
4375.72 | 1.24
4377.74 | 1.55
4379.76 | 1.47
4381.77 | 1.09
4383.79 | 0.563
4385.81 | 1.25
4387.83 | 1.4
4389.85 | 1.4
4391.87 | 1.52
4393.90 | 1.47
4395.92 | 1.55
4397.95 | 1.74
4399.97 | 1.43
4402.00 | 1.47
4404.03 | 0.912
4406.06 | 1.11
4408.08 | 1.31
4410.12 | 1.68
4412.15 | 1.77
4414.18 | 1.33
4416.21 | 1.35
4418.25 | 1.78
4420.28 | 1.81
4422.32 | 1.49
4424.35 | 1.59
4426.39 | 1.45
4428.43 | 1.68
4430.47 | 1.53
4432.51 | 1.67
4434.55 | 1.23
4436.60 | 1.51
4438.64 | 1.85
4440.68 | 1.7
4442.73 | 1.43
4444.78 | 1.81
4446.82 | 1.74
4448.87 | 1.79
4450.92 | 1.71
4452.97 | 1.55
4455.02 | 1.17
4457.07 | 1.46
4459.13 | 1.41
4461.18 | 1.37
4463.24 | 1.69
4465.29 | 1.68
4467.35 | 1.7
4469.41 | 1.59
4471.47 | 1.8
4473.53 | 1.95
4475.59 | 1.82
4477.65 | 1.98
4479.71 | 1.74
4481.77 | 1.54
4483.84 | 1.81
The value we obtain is 0.10 mag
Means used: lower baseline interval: 0.412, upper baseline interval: 1.46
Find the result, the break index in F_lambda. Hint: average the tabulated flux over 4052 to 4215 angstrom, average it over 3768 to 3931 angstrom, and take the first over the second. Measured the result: 2.2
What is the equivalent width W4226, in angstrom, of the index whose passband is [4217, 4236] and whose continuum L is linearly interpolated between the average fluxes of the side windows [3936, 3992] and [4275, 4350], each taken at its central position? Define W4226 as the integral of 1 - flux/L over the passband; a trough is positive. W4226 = 0.7 angstrom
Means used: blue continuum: 0.656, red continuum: 1.25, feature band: 1.06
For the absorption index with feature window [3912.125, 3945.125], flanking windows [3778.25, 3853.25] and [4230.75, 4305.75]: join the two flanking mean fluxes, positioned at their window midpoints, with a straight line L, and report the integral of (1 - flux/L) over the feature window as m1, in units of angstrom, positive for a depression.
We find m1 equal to 9.5 angstrom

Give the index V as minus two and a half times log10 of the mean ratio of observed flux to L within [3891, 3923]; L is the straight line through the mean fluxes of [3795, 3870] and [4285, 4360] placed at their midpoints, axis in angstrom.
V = -0.189 mag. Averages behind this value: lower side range 0.442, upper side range 1.27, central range 0.676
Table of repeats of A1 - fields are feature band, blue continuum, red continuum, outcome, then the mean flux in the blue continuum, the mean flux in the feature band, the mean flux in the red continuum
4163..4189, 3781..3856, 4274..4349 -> -0.19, 0.495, 1.23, 1.24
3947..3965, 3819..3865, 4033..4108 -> 0.16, 0.36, 0.651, 1.16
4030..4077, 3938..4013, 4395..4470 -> -0.14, 0.798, 1.06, 1.54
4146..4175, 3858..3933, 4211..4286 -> -0.24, 0.542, 1.26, 1.17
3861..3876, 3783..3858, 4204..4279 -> 0.15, 0.477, 0.484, 1.19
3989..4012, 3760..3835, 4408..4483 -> -0.24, 0.569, 1.12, 1.62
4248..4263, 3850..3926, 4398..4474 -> 0.12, 0.552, 1.1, 1.55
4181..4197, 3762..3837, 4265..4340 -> -0.16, 0.564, 1.21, 1.19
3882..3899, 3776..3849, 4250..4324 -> 0.07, 0.525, 0.59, 1.14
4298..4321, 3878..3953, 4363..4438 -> 0.19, 0.554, 1.08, 1.46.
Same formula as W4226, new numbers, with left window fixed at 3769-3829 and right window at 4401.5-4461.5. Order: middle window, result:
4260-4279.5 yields 1.94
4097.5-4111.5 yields -2.26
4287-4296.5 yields 1.60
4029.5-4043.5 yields -2.34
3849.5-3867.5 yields 7.32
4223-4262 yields 4.52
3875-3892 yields 5.20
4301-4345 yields 3.24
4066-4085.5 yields -2.46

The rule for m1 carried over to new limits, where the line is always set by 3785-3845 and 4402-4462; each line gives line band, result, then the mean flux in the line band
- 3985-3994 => -3.94 angstrom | 1.1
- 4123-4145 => -4.11 angstrom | 1.2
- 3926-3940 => 7.61 angstrom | 0.304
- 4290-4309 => 5.08 angstrom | 0.948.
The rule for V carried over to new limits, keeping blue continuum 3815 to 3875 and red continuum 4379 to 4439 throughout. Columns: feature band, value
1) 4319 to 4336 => -0.12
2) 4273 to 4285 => 0.01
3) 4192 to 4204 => -0.08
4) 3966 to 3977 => 0.47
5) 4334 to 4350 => -0.14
